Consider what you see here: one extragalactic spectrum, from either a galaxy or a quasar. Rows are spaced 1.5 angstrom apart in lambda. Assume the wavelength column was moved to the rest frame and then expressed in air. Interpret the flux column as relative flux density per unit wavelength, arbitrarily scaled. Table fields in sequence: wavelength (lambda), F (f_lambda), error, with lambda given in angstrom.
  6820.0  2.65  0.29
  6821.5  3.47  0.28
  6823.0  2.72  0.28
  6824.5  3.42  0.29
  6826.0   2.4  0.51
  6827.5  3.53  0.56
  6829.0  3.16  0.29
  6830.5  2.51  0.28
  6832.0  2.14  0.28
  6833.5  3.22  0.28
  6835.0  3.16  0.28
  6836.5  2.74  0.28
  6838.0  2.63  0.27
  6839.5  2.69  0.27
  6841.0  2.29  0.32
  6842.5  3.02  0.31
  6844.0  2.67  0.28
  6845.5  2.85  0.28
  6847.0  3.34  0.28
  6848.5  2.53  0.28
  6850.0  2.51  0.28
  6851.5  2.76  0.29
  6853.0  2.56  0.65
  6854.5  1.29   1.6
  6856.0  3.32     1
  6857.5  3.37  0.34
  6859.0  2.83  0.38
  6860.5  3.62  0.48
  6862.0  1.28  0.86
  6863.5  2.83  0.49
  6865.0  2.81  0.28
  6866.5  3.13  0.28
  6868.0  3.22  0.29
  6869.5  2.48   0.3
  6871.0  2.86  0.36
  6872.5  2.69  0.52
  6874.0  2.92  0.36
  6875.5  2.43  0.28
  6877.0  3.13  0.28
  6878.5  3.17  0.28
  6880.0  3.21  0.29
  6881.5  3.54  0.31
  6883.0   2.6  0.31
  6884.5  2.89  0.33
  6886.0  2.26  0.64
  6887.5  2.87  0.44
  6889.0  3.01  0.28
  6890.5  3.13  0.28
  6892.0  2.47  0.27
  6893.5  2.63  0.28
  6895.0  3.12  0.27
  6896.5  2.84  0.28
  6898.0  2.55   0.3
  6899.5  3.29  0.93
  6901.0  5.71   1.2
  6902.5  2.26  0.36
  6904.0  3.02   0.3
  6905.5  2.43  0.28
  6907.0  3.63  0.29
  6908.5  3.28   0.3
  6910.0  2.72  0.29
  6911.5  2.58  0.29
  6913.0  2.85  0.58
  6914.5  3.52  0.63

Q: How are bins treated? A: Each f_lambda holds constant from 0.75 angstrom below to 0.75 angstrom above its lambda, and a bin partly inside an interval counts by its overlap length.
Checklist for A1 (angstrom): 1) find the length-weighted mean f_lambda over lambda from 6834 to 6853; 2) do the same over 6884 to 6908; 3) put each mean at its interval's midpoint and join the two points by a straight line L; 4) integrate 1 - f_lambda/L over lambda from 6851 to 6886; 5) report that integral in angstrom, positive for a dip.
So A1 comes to 0.9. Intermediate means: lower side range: 2.76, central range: 2.81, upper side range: 3.01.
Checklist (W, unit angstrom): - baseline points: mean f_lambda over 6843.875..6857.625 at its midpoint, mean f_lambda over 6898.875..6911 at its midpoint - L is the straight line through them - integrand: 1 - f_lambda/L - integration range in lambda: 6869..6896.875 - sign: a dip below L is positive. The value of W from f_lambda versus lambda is 1.6 angstrom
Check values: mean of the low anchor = 2.69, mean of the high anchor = 3.28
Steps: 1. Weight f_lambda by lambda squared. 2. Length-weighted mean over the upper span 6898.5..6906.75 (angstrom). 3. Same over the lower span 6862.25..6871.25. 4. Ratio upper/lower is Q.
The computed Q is 1.20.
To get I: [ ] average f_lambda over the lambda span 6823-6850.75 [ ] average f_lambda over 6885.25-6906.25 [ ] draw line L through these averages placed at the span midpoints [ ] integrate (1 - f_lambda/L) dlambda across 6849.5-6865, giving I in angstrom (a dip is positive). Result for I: 1.21 angstrom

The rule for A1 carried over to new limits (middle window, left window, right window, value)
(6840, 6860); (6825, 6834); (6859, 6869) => 0.6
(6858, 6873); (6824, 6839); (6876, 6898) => 0.6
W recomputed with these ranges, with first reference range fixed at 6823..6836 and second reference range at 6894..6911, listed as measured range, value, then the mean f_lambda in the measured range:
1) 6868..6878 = 0.9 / 2.8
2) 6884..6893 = 1.0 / 2.76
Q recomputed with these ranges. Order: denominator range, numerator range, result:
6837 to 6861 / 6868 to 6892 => 1.05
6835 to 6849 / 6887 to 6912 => 1.11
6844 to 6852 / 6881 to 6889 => 1.03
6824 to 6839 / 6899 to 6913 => 1.13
